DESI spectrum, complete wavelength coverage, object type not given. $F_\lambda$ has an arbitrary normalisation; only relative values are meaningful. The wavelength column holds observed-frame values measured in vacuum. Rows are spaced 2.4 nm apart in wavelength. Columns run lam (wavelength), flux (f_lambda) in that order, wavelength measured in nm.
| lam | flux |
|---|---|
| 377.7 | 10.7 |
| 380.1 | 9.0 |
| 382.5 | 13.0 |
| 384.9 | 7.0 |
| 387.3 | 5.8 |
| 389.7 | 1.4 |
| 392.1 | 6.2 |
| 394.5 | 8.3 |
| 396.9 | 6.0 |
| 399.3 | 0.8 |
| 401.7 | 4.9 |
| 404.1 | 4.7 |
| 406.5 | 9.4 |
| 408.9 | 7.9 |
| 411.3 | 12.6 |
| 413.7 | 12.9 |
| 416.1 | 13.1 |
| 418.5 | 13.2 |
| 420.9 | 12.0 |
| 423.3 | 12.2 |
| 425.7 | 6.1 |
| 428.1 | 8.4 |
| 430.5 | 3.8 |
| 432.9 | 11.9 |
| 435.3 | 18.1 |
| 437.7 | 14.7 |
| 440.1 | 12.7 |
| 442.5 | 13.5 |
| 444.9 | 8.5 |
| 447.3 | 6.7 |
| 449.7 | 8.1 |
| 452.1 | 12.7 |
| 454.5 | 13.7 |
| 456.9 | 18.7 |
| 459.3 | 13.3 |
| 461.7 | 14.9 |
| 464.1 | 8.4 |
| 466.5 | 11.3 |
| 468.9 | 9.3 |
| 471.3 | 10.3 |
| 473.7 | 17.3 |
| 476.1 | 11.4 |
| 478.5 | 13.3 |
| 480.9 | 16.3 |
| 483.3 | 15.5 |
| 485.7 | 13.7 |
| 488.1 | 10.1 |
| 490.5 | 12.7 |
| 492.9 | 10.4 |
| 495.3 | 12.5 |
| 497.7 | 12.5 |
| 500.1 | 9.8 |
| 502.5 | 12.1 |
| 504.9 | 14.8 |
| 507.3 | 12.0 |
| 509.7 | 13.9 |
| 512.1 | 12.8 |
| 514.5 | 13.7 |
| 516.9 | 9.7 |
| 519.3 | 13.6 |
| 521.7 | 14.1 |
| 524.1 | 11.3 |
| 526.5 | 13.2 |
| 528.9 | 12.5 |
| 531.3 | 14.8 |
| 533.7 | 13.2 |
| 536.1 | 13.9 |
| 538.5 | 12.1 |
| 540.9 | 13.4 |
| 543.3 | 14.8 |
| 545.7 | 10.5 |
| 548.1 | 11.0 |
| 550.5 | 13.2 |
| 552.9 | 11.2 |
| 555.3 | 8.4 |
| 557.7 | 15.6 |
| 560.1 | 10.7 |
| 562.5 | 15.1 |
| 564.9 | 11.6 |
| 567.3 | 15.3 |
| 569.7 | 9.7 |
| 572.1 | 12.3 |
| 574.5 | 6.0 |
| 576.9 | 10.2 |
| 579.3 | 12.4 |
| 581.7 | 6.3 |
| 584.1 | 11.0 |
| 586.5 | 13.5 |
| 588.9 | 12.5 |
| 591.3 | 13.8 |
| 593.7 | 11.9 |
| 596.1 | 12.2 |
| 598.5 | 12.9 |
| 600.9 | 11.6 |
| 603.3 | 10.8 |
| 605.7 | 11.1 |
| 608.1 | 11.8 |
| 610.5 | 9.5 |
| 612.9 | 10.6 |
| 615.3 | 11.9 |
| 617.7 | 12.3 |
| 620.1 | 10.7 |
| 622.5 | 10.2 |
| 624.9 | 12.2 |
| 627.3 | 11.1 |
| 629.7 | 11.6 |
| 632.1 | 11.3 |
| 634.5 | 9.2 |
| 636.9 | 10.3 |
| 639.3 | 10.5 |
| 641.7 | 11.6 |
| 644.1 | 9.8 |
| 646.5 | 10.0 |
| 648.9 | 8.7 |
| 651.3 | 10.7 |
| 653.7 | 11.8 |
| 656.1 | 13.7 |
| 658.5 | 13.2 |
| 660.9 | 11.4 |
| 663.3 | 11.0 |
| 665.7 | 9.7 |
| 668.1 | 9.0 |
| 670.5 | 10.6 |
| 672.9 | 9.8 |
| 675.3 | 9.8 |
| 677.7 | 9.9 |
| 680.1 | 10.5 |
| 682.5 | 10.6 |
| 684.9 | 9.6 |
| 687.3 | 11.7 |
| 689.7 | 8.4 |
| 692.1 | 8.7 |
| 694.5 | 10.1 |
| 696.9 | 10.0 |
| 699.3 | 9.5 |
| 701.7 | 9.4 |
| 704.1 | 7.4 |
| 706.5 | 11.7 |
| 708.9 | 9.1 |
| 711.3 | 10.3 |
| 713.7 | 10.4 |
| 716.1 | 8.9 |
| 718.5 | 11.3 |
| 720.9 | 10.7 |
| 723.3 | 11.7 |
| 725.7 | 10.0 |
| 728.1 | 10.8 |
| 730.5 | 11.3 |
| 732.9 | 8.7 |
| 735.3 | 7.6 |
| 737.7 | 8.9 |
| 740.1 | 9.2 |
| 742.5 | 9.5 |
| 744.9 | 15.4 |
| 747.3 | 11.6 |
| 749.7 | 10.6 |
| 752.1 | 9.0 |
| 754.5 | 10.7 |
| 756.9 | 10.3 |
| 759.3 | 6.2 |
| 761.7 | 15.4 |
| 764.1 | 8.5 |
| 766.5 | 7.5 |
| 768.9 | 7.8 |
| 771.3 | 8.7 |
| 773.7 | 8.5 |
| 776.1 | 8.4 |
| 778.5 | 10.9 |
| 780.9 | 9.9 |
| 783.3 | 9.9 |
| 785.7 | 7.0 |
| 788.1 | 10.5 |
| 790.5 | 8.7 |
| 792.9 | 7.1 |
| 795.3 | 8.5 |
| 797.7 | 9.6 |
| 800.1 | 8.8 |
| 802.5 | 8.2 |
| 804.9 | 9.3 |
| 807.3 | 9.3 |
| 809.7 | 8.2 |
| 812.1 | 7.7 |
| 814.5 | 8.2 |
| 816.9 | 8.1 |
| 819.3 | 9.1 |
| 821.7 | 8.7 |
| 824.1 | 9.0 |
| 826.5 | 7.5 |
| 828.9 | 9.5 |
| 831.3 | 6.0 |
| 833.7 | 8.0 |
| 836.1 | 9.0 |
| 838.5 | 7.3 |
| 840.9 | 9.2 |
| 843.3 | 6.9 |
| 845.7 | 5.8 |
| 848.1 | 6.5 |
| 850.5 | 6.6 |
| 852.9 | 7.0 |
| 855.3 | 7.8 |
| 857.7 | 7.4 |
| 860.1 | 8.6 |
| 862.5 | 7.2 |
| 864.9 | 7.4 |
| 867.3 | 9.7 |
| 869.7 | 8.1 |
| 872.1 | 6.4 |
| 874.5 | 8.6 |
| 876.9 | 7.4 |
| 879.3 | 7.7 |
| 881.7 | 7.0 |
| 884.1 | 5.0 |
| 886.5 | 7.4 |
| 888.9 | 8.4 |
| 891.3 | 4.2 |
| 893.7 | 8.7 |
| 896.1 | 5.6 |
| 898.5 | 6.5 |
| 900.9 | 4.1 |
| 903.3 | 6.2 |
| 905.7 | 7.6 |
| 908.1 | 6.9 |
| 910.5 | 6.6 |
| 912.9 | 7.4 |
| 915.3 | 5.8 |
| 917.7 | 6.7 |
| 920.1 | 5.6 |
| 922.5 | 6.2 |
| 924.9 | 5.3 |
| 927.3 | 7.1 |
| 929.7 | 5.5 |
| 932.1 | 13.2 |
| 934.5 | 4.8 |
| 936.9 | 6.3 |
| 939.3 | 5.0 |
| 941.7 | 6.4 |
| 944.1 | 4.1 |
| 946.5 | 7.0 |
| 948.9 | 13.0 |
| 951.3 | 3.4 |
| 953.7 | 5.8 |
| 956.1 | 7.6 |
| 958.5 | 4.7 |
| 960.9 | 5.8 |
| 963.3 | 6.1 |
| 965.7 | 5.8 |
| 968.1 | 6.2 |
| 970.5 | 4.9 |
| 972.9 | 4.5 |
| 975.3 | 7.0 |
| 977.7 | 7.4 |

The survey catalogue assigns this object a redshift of 0.13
